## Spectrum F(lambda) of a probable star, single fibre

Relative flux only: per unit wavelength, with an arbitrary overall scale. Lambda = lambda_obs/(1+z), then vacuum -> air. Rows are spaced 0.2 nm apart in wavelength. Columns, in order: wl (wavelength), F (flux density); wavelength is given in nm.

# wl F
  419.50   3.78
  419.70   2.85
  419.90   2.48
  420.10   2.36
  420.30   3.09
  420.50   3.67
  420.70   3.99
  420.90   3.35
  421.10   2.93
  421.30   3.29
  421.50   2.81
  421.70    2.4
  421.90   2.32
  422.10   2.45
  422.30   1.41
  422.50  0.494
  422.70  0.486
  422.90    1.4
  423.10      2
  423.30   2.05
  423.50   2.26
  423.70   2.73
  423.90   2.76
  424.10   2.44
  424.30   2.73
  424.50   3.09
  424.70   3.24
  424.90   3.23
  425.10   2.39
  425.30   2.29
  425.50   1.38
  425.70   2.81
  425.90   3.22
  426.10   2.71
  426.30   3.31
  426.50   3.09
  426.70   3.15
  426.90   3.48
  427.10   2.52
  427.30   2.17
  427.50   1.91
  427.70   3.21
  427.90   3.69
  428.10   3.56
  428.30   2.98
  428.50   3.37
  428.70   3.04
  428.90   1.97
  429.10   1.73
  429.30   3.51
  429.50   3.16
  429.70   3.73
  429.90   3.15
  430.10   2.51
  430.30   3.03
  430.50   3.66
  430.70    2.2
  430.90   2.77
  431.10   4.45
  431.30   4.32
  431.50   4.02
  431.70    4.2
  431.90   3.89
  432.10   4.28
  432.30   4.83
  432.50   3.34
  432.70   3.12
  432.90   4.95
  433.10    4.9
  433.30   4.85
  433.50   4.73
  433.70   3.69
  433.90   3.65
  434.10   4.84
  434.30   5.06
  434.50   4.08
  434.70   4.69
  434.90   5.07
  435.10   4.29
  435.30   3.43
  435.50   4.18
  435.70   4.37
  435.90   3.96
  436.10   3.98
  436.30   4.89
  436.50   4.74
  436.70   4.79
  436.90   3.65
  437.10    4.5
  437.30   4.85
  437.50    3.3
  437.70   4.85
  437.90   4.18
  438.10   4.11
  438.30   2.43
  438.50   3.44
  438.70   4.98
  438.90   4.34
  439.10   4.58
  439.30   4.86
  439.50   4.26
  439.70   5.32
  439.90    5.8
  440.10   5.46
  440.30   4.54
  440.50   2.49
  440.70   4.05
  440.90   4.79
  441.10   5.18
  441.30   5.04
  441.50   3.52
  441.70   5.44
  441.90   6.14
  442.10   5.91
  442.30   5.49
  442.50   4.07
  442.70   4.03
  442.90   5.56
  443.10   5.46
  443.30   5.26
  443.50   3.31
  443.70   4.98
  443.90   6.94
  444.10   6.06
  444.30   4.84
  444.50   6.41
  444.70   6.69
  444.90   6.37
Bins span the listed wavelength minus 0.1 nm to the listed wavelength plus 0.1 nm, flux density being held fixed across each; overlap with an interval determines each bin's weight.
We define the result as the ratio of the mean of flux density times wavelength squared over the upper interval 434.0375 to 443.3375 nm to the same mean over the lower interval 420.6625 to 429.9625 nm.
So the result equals 1.82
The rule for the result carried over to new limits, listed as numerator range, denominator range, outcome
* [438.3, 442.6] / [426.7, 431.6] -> 1.60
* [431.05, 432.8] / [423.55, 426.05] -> 1.56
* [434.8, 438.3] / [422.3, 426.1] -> 1.98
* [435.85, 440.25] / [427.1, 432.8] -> 1.41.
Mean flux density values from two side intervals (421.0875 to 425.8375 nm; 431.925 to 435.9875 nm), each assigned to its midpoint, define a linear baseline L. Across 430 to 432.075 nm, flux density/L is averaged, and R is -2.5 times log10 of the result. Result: 0.07 mag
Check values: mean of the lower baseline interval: 2.3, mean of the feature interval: 3.53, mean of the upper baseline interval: 4.31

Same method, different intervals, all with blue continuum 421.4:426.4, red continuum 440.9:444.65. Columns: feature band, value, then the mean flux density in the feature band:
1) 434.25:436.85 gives -0.07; 4.4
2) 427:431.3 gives 0.05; 3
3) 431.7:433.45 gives -0.17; 4.28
